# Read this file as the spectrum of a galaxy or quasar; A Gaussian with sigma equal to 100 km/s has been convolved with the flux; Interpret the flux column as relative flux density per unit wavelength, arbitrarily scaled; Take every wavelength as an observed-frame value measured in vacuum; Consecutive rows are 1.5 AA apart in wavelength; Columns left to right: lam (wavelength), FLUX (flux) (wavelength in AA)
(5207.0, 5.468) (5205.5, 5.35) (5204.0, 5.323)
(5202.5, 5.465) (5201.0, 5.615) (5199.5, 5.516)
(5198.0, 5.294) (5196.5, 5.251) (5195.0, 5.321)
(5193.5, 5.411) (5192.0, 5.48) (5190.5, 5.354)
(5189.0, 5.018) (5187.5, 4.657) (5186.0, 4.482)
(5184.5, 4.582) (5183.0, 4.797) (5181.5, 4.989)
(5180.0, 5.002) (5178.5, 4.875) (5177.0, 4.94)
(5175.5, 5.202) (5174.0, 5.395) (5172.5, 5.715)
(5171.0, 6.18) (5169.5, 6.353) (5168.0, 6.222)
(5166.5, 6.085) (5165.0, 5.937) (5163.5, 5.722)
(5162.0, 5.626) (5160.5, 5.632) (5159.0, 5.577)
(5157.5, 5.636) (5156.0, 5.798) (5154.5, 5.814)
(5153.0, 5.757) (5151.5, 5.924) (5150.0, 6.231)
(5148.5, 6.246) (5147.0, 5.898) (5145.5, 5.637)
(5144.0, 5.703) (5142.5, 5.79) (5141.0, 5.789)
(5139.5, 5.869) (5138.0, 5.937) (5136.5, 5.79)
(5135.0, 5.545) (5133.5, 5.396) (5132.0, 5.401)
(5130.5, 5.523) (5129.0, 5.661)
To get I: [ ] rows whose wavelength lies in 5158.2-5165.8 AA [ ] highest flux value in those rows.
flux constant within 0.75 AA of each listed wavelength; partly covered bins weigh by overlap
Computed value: 5.937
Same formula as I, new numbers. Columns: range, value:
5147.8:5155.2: 6.246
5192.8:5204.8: 5.615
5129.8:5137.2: 5.79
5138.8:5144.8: 5.869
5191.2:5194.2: 5.48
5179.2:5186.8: 5.002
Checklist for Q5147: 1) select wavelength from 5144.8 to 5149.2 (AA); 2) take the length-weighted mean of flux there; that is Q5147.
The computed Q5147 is 5.93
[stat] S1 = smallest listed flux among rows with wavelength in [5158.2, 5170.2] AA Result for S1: 5.577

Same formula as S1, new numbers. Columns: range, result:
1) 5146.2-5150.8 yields 5.898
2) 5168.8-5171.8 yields 6.18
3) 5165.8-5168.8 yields 6.085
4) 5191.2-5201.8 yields 5.251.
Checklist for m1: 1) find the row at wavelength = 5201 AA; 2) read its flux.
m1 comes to 5.615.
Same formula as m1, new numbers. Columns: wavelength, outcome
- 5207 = 5.468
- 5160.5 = 5.632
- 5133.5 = 5.396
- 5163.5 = 5.722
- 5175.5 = 5.202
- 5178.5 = 4.875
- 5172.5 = 5.715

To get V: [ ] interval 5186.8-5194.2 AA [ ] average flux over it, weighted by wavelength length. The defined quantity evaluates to 5.19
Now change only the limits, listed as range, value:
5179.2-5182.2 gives 4.99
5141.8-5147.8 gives 5.76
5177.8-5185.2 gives 4.85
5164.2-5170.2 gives 6.14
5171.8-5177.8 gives 5.31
